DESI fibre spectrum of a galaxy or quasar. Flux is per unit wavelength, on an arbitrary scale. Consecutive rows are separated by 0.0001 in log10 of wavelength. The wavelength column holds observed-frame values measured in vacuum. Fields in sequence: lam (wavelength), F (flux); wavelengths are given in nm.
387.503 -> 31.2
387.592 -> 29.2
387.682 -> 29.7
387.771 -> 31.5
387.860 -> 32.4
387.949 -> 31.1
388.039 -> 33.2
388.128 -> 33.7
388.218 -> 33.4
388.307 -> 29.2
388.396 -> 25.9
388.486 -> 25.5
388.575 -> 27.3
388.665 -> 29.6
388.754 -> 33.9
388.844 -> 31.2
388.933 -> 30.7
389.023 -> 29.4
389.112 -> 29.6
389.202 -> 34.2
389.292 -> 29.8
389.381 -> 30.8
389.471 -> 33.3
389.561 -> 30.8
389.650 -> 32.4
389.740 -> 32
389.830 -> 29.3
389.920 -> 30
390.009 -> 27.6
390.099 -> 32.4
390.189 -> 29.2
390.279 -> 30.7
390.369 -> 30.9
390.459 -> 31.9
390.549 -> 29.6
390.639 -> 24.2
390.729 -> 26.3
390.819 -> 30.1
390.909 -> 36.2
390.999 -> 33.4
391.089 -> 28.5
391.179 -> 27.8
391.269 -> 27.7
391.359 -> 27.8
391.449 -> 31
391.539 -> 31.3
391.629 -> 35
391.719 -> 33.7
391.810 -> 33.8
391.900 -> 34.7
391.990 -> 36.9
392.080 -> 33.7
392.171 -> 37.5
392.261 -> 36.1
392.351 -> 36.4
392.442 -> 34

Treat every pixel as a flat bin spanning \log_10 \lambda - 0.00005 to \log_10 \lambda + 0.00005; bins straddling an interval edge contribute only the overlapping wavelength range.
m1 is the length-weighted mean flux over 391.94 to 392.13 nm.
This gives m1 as 35.3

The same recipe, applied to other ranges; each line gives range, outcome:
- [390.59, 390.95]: 29.1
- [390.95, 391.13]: 31.1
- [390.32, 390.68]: 29.2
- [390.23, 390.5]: 31.1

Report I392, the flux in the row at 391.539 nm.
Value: 31.3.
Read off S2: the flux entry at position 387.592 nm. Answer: 29.2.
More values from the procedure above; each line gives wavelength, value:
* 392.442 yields 34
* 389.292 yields 29.8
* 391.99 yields 36.9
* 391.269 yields 27.7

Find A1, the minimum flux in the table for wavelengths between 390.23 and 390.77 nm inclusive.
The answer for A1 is 24.2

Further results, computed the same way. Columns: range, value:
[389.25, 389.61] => 29.8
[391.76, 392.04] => 33.8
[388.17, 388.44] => 25.9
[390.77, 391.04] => 30.1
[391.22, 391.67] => 27.7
